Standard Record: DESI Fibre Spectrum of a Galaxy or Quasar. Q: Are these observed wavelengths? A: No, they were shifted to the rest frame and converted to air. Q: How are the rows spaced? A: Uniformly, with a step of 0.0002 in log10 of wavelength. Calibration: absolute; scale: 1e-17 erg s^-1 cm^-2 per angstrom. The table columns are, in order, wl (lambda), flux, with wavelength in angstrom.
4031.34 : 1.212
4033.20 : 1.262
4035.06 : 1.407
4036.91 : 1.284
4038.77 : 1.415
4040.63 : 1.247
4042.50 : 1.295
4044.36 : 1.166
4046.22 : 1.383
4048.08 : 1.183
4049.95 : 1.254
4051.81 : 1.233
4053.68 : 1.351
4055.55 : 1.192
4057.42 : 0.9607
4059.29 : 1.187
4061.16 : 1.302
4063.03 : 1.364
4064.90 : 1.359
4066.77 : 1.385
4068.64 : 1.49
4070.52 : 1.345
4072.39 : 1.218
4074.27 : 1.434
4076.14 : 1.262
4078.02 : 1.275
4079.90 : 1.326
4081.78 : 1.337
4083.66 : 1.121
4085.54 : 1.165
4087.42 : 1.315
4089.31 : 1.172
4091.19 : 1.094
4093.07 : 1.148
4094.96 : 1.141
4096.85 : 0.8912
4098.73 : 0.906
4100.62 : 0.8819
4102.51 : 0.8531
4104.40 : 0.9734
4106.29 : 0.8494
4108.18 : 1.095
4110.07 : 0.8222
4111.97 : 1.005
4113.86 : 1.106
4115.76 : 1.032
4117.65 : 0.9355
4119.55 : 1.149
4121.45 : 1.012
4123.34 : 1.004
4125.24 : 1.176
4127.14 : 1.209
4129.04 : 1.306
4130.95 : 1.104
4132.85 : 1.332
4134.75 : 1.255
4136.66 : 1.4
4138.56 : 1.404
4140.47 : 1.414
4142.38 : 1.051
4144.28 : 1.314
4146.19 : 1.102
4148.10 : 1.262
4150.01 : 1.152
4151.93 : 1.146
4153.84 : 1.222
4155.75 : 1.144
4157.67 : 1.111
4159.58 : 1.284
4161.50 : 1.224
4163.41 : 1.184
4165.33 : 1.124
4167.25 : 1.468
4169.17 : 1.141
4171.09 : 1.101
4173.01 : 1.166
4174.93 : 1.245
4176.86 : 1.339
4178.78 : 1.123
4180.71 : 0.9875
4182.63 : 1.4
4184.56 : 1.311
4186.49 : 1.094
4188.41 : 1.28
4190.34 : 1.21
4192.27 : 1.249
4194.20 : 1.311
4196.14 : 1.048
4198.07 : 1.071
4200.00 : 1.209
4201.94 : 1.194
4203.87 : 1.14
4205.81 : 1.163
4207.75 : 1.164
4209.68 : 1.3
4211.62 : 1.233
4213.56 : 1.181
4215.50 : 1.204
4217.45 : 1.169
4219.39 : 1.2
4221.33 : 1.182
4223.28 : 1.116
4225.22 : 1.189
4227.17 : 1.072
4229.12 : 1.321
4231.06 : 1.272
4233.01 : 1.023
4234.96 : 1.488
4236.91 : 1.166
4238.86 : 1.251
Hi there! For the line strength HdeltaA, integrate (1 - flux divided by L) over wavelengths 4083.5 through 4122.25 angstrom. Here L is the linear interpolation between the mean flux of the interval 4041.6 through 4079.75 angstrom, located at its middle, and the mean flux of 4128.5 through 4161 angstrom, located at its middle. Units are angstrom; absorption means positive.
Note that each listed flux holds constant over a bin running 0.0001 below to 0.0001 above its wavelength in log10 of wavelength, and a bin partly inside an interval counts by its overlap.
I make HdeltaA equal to 7.0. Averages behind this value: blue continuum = 1.28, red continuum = 1.23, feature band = 1.03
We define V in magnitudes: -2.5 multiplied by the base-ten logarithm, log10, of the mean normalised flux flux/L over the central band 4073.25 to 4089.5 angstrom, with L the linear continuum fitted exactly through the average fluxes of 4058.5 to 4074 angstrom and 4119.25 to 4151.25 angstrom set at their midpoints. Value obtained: 0.03 mag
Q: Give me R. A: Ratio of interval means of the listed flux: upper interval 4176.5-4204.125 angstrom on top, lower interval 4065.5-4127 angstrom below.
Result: 1.1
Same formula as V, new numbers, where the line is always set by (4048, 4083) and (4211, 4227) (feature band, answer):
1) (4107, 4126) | 0.21 mag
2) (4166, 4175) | -0.01 mag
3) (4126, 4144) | -0.03 mag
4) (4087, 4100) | 0.17 mag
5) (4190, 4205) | 0.01 mag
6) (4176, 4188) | -0.01 mag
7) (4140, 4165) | 0.03 mag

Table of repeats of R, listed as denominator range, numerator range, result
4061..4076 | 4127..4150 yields 0.93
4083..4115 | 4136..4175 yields 1.18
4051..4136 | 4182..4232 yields 1.04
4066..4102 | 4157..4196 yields 1.01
